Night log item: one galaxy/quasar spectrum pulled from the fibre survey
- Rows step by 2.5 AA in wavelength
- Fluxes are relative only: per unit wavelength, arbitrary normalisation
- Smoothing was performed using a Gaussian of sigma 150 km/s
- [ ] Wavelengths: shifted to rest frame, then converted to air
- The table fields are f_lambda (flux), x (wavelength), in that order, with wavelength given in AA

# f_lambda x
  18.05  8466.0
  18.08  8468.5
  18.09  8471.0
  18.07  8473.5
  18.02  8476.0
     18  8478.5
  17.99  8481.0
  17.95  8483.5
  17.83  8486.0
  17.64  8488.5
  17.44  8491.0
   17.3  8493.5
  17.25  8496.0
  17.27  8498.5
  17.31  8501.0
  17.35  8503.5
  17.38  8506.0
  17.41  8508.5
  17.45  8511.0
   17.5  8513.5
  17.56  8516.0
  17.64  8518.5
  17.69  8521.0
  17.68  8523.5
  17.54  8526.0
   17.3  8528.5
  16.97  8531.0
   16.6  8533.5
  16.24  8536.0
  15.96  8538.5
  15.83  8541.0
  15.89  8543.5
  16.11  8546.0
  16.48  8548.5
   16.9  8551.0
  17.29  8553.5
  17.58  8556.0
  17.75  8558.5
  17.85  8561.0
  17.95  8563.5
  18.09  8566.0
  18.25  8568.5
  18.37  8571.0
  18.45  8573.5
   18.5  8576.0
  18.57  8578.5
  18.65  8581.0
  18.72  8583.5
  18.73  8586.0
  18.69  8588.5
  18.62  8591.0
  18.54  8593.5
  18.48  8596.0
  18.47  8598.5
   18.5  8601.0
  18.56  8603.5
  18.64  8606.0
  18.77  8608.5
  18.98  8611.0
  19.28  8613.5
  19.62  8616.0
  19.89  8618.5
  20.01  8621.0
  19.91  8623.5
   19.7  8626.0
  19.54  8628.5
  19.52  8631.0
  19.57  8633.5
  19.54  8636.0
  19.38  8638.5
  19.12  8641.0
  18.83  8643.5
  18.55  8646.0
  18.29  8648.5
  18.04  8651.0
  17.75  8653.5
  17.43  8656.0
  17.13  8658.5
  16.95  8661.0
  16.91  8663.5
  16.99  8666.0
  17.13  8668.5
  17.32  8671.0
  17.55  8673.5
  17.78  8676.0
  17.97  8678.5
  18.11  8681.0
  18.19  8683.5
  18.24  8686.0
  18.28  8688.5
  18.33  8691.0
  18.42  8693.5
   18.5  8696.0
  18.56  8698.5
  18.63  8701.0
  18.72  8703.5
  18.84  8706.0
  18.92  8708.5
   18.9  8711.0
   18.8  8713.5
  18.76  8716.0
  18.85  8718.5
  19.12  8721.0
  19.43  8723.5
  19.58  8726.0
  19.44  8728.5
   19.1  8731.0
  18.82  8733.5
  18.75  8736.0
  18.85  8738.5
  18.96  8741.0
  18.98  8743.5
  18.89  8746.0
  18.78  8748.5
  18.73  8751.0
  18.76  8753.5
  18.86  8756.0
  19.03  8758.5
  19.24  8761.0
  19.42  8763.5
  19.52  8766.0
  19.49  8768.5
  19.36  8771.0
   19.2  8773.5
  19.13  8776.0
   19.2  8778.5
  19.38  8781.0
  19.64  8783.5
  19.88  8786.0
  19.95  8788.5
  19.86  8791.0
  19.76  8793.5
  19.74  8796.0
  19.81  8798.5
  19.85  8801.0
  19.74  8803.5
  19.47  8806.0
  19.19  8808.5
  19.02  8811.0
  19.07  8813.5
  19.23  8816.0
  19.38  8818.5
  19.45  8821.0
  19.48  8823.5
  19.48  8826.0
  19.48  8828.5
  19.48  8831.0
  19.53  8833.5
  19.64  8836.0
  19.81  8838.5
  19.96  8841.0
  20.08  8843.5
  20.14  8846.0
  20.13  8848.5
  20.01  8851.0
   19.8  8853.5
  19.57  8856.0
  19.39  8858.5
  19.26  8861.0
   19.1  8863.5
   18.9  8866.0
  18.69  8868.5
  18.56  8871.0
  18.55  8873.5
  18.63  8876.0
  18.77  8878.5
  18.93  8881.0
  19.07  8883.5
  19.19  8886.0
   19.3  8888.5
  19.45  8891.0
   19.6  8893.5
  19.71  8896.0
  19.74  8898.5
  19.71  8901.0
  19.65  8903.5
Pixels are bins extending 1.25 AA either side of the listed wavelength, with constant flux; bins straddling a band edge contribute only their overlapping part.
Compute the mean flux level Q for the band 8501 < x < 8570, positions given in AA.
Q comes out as 17.2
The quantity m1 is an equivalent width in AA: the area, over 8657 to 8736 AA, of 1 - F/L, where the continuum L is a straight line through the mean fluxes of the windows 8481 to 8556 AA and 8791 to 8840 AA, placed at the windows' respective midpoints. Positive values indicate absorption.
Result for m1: 1.0 AA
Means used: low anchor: 17.2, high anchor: 19.5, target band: 18.3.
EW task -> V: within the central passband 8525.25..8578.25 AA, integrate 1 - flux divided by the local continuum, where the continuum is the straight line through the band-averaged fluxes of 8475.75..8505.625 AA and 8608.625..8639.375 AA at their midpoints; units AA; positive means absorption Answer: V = 3.6 AA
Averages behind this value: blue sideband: 17.6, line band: 17.3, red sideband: 19.6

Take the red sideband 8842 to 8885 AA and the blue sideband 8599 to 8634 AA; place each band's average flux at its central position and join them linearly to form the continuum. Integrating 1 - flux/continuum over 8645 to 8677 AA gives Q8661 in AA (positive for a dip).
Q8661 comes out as 2.95 AA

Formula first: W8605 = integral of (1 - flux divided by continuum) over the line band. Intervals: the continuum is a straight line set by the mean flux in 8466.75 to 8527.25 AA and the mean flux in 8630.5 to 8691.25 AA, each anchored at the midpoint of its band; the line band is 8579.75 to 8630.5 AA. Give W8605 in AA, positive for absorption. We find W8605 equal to -3.1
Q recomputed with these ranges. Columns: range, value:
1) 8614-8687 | 18.5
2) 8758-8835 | 19.5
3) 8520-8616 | 17.9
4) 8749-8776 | 19.1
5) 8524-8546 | 16.6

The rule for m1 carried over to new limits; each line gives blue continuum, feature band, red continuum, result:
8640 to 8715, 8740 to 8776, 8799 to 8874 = -0.6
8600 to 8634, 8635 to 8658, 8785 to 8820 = 1.0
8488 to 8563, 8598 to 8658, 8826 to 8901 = -3.9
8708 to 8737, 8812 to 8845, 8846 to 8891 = -0.7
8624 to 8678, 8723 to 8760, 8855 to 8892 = -0.8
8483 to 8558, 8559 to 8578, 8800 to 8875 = -0.8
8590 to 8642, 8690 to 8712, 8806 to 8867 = 0.8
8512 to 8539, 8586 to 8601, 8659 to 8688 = -1.0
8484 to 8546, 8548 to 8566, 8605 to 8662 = 0.3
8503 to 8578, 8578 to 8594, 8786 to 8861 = -0.9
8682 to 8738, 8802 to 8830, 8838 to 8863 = 0.3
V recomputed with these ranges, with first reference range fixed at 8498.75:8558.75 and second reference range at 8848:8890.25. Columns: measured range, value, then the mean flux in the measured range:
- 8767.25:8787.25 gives -0.9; 19.4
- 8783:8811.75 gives -1.5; 19.7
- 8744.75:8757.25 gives -0.3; 18.8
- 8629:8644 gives -1.4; 19.4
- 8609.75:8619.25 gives -1.0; 19.4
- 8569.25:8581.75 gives -0.8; 18.5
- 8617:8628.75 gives -1.5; 19.8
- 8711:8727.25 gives -0.8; 19.1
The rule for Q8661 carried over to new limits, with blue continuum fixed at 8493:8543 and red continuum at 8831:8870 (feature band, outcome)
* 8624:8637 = -1.2 AA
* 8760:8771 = -0.3 AA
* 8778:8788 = -0.3 AA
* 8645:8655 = 0.0 AA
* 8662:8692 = 1.0 AA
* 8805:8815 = 0.1 AA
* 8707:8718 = -0.2 AA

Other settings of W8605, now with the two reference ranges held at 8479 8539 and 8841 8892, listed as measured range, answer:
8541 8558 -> 0.87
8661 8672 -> 0.69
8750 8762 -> -0.14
